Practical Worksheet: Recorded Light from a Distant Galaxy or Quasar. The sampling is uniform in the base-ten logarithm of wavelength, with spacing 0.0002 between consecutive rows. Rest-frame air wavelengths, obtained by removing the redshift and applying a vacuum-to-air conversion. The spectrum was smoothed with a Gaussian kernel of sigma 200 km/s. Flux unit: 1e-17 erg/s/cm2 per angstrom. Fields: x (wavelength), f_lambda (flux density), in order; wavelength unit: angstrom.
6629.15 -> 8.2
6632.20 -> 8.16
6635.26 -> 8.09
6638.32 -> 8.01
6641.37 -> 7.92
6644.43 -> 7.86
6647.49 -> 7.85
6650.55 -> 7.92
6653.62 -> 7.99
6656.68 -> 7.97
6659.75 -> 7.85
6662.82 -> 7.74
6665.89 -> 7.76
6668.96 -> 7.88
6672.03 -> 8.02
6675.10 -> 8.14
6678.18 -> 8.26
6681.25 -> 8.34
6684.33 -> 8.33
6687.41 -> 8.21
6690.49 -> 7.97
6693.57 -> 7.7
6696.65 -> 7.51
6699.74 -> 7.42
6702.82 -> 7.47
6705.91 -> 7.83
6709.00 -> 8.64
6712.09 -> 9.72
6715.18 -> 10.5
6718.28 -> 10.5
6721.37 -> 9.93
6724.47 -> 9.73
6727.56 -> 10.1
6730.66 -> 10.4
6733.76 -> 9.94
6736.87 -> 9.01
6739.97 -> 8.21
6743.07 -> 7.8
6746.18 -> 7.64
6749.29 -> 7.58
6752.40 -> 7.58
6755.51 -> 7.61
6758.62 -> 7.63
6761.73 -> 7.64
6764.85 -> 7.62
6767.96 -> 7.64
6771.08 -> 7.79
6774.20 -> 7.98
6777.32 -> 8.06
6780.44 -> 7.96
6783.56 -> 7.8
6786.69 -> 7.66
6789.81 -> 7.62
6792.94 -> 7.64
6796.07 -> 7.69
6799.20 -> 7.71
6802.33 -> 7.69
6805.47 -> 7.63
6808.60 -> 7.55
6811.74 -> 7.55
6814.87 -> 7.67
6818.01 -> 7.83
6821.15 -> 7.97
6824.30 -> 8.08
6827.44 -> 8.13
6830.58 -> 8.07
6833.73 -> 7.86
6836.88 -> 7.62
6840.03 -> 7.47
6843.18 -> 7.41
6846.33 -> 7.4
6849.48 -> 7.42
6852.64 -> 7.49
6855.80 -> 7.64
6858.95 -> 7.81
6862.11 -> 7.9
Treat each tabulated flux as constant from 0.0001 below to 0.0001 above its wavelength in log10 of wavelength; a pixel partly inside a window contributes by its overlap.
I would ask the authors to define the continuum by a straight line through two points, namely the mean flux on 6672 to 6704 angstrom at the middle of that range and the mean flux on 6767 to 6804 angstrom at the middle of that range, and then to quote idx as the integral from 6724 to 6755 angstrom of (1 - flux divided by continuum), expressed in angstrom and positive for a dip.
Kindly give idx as -3.4 angstrom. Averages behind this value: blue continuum 7.95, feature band 8.72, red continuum 7.77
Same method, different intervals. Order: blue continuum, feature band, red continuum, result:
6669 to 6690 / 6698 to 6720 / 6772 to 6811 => -2.2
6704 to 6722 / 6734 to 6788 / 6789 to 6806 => 3.5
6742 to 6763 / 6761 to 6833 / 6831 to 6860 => -1.6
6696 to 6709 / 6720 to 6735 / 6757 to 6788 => -4.5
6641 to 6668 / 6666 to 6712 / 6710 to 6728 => 5.0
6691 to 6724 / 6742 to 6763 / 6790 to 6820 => 1.5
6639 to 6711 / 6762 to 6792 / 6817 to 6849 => 0.2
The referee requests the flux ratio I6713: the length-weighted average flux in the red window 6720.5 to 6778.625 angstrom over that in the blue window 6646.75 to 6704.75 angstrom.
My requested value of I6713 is 1.06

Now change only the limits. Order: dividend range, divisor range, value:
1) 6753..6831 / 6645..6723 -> 0.94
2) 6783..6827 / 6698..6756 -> 0.87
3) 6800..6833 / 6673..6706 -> 0.99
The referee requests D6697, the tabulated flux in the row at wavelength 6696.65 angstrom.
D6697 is 7.51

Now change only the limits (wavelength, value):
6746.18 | 7.64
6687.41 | 8.21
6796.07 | 7.69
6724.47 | 9.73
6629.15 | 8.2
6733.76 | 9.94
